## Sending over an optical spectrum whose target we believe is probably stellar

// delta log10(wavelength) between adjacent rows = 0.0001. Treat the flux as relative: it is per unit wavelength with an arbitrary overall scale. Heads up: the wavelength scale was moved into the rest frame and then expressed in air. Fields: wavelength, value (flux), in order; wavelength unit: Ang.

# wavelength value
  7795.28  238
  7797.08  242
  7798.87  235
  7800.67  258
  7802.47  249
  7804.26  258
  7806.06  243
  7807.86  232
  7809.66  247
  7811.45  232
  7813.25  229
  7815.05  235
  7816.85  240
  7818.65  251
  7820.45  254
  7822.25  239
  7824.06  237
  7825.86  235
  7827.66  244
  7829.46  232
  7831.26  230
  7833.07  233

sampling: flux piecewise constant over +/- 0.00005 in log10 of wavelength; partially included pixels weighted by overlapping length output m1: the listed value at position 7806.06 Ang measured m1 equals 243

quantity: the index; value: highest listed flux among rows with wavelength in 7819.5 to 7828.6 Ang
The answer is 254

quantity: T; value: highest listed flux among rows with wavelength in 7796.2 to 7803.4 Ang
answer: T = 258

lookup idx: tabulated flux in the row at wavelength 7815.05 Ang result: 235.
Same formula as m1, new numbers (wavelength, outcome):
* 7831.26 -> 230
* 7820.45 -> 254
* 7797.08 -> 242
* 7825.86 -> 235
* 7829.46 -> 232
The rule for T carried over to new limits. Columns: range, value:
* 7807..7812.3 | 247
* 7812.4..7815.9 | 235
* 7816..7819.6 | 251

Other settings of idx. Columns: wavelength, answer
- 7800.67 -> 258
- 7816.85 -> 240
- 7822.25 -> 239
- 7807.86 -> 232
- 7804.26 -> 258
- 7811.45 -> 232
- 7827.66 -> 244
